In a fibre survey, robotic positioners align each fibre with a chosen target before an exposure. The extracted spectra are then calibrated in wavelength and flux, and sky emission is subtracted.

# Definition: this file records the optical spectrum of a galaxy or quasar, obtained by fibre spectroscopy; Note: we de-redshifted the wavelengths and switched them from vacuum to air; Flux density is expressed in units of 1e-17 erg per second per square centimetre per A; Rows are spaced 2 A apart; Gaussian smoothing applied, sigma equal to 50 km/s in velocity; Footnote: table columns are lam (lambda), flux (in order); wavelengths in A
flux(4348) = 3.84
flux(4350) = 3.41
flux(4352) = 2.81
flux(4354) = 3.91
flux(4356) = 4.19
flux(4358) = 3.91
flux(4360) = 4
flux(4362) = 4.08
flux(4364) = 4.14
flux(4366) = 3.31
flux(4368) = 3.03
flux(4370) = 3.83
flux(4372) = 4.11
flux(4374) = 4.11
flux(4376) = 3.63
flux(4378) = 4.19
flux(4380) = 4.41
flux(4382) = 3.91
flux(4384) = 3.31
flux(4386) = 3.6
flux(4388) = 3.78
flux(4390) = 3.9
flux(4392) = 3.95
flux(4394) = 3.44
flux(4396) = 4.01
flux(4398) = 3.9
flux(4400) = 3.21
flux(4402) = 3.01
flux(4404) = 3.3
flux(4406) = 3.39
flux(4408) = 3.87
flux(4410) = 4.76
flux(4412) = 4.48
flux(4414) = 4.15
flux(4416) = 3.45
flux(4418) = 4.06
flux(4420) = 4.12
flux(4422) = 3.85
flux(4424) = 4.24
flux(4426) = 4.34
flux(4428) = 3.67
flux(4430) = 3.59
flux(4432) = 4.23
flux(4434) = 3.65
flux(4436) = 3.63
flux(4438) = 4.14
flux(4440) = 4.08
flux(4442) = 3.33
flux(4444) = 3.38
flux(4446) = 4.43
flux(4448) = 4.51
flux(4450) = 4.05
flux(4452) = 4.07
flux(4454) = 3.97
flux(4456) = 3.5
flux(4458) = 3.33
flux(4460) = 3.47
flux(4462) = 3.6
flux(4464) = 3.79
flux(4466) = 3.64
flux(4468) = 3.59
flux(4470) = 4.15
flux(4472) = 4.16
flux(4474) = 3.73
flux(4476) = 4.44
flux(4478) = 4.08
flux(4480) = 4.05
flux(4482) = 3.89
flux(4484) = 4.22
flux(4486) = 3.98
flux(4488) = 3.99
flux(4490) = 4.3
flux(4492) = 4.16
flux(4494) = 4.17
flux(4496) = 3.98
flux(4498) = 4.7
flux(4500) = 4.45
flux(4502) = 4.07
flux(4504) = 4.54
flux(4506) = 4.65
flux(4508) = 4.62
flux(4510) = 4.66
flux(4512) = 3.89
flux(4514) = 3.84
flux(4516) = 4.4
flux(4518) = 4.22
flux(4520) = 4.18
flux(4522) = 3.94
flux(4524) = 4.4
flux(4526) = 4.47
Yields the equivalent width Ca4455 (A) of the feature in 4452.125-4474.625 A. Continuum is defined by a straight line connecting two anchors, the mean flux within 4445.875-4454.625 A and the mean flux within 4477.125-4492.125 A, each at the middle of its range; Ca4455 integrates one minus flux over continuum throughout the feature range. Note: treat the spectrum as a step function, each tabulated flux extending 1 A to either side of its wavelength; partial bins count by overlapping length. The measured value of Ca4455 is 2.25 A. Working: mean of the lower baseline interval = 4.19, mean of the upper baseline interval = 4.08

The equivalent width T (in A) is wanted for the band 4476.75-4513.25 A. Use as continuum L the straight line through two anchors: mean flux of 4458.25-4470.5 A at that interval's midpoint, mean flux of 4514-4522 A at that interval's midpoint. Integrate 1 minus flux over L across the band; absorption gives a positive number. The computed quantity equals -2.7 A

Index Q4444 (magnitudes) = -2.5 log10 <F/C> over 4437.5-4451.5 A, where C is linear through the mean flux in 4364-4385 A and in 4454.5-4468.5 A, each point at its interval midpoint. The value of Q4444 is -0.11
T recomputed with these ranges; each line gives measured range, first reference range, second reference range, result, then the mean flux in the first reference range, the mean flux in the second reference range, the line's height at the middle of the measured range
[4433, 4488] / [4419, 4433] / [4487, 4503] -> 3.1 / 4.01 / 4.23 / 4.12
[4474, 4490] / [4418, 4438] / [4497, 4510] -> 1.0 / 3.94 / 4.52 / 4.35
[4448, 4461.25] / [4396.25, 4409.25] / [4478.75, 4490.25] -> 0.2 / 3.5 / 4.06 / 3.86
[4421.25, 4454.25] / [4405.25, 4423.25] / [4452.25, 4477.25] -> -0.3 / 4.03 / 3.79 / 3.92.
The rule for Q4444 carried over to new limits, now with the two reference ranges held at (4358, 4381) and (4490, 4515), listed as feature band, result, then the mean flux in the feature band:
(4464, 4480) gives 0.067 mag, 3.96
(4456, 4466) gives 0.177 mag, 3.55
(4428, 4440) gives 0.067 mag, 3.85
